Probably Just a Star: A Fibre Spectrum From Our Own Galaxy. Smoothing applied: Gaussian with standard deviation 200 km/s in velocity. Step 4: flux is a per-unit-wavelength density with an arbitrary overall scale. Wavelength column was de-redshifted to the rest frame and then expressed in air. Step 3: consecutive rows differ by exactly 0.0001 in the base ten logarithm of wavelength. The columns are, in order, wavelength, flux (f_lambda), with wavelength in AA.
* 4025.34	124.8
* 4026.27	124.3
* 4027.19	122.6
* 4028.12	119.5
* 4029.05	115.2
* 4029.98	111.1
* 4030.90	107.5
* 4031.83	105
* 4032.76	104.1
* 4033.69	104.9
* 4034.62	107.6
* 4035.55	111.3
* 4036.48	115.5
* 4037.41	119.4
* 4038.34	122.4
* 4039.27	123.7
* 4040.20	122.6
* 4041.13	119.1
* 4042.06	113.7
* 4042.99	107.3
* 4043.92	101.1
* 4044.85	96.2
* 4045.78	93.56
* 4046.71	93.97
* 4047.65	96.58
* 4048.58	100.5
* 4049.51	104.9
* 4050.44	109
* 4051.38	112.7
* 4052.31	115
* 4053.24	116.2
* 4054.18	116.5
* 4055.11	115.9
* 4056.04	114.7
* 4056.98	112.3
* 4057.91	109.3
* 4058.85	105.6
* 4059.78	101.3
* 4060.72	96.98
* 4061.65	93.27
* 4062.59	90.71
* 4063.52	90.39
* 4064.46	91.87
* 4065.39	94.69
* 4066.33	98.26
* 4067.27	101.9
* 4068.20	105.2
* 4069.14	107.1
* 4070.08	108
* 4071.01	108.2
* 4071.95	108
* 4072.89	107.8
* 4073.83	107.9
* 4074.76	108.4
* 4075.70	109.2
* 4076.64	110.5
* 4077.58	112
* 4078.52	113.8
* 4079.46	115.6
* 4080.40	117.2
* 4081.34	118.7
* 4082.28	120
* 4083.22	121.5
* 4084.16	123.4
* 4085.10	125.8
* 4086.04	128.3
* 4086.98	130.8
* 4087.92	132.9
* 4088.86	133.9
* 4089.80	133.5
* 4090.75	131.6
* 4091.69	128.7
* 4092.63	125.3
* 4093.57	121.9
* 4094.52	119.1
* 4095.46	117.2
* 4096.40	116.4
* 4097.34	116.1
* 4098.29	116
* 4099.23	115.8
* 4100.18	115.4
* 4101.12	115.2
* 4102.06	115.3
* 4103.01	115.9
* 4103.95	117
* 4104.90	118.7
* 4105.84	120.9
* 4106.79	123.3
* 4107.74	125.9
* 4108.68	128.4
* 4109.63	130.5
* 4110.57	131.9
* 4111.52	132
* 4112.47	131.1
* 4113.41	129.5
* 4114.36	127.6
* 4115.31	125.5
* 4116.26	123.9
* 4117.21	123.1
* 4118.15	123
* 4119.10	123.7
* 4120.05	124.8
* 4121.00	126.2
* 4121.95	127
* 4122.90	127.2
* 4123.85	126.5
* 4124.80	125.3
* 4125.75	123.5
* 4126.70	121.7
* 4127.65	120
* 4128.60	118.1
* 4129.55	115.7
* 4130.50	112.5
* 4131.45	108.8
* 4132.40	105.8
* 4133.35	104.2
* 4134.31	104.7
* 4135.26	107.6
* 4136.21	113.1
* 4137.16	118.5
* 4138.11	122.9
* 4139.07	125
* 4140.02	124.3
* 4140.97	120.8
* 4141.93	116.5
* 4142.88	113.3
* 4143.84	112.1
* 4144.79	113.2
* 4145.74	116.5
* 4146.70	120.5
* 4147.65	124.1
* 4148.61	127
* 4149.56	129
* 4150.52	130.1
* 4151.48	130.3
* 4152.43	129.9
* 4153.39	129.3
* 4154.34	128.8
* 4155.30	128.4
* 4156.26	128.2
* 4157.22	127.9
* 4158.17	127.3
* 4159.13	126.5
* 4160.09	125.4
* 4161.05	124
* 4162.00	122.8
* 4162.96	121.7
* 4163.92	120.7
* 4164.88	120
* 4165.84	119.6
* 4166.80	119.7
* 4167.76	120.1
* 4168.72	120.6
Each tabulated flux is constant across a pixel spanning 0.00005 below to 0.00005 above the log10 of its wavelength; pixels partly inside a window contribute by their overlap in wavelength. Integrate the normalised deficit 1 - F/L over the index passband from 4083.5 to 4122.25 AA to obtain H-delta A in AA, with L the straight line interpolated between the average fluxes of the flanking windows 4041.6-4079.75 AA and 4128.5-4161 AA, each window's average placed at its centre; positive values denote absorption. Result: -3.9 AA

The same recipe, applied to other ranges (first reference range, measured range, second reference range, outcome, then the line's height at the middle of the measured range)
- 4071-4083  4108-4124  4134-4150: -1.5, 116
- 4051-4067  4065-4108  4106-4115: 0.1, 117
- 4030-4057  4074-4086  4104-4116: 0.3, 119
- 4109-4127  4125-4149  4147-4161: 2.0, 127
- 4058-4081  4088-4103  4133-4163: -1.6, 110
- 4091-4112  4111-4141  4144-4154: 0.6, 123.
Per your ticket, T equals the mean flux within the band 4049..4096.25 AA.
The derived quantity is 113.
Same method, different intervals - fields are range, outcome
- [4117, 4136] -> 118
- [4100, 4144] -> 121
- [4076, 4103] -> 121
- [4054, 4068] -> 102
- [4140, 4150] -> 120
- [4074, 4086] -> 117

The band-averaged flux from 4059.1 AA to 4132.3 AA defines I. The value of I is 117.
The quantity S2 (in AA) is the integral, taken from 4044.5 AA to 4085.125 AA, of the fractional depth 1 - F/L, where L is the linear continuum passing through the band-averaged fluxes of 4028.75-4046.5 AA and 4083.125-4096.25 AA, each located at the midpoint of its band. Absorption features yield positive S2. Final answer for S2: 4.0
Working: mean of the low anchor 110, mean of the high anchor 127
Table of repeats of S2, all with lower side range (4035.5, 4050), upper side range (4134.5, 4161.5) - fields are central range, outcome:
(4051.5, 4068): 1.04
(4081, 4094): -1.39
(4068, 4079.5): 0.38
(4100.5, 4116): -0.89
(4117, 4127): -0.47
